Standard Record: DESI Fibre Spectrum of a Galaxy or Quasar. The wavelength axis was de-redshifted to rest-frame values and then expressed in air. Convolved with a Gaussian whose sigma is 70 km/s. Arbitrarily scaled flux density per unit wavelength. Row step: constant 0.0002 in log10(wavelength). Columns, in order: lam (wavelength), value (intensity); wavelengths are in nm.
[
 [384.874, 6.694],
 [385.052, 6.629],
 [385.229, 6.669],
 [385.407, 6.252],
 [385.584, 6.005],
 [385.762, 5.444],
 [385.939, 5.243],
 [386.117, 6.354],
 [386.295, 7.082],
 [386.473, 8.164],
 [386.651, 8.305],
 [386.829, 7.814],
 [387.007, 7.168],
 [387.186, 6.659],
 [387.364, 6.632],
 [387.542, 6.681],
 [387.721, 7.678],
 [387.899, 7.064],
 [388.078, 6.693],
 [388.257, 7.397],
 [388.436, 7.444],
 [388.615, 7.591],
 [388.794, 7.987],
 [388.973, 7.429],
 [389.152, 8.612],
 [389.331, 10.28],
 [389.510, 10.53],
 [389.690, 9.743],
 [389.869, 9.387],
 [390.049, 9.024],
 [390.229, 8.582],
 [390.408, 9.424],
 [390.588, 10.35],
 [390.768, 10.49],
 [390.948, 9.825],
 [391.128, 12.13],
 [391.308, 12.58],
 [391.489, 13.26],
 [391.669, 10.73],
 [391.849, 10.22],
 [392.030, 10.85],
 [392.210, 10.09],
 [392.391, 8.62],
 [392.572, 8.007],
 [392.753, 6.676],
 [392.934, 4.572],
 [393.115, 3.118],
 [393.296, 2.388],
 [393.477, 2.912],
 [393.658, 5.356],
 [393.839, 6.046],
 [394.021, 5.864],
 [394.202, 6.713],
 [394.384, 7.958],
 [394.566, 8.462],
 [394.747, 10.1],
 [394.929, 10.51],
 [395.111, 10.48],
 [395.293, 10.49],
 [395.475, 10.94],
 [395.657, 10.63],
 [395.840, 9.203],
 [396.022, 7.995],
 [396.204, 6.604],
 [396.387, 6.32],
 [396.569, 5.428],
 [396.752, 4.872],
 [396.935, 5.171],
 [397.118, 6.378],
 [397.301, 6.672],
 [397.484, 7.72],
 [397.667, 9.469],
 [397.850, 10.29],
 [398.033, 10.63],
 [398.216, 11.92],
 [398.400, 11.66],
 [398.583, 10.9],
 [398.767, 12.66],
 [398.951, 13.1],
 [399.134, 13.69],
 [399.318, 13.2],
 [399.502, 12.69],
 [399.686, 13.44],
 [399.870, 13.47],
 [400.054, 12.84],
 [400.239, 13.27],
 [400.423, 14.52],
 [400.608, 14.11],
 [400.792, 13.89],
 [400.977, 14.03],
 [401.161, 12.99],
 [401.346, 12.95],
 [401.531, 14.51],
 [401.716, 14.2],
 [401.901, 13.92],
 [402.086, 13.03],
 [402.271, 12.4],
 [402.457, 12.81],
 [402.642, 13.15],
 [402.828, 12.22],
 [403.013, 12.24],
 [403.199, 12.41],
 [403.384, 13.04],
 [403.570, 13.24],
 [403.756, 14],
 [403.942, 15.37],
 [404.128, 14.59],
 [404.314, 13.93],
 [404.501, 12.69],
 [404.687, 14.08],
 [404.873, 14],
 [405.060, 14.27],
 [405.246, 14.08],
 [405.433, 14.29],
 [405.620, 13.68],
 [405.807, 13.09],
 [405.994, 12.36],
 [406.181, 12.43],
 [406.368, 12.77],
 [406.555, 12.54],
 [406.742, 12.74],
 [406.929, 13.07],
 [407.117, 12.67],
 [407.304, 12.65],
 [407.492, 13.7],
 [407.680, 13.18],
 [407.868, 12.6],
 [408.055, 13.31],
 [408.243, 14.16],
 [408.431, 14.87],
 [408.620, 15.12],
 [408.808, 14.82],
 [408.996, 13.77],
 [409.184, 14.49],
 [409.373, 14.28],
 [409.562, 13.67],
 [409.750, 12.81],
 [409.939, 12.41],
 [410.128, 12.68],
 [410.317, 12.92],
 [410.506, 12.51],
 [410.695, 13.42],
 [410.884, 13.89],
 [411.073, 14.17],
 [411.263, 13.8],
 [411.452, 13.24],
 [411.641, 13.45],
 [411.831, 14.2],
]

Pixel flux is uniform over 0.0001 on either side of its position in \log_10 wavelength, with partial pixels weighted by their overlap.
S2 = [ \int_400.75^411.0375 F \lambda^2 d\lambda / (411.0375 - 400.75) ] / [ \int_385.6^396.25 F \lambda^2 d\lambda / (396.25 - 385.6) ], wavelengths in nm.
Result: 1.76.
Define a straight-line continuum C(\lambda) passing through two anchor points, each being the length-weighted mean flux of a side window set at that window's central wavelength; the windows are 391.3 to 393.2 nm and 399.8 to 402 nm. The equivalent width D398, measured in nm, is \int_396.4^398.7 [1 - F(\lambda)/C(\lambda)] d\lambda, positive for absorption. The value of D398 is 0.68 nm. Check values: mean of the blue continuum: 8.83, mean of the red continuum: 13.7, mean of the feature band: 8.4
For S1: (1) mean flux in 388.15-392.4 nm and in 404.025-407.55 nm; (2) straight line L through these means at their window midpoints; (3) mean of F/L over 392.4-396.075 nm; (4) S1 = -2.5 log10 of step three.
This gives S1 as 0.39 mag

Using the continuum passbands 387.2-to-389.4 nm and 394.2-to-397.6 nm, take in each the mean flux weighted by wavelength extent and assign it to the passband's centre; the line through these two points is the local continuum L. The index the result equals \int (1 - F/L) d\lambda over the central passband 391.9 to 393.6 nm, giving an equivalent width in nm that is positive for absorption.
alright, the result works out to 0.31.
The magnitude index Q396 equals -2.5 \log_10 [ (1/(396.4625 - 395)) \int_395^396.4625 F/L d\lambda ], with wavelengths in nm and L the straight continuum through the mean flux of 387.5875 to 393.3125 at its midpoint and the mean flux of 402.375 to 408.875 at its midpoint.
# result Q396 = 0.14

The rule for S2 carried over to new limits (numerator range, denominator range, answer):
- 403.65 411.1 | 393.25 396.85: 1.91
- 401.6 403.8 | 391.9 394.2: 2.18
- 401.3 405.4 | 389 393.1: 1.50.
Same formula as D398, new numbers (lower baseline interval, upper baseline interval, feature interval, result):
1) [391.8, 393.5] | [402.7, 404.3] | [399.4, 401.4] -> -0.34 nm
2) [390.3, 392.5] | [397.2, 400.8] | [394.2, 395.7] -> 0.21 nm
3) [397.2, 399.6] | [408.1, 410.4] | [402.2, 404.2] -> -0.15 nm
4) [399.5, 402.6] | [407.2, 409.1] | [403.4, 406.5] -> 0.01 nm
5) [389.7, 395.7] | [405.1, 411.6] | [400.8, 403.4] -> -0.37 nm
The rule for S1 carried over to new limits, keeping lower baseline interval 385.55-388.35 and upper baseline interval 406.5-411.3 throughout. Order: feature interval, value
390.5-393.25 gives -0.12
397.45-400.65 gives -0.16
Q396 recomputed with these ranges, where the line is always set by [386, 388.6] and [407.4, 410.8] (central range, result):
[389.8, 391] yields -0.18 mag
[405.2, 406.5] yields -0.05 mag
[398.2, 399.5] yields -0.18 mag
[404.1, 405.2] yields -0.13 mag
